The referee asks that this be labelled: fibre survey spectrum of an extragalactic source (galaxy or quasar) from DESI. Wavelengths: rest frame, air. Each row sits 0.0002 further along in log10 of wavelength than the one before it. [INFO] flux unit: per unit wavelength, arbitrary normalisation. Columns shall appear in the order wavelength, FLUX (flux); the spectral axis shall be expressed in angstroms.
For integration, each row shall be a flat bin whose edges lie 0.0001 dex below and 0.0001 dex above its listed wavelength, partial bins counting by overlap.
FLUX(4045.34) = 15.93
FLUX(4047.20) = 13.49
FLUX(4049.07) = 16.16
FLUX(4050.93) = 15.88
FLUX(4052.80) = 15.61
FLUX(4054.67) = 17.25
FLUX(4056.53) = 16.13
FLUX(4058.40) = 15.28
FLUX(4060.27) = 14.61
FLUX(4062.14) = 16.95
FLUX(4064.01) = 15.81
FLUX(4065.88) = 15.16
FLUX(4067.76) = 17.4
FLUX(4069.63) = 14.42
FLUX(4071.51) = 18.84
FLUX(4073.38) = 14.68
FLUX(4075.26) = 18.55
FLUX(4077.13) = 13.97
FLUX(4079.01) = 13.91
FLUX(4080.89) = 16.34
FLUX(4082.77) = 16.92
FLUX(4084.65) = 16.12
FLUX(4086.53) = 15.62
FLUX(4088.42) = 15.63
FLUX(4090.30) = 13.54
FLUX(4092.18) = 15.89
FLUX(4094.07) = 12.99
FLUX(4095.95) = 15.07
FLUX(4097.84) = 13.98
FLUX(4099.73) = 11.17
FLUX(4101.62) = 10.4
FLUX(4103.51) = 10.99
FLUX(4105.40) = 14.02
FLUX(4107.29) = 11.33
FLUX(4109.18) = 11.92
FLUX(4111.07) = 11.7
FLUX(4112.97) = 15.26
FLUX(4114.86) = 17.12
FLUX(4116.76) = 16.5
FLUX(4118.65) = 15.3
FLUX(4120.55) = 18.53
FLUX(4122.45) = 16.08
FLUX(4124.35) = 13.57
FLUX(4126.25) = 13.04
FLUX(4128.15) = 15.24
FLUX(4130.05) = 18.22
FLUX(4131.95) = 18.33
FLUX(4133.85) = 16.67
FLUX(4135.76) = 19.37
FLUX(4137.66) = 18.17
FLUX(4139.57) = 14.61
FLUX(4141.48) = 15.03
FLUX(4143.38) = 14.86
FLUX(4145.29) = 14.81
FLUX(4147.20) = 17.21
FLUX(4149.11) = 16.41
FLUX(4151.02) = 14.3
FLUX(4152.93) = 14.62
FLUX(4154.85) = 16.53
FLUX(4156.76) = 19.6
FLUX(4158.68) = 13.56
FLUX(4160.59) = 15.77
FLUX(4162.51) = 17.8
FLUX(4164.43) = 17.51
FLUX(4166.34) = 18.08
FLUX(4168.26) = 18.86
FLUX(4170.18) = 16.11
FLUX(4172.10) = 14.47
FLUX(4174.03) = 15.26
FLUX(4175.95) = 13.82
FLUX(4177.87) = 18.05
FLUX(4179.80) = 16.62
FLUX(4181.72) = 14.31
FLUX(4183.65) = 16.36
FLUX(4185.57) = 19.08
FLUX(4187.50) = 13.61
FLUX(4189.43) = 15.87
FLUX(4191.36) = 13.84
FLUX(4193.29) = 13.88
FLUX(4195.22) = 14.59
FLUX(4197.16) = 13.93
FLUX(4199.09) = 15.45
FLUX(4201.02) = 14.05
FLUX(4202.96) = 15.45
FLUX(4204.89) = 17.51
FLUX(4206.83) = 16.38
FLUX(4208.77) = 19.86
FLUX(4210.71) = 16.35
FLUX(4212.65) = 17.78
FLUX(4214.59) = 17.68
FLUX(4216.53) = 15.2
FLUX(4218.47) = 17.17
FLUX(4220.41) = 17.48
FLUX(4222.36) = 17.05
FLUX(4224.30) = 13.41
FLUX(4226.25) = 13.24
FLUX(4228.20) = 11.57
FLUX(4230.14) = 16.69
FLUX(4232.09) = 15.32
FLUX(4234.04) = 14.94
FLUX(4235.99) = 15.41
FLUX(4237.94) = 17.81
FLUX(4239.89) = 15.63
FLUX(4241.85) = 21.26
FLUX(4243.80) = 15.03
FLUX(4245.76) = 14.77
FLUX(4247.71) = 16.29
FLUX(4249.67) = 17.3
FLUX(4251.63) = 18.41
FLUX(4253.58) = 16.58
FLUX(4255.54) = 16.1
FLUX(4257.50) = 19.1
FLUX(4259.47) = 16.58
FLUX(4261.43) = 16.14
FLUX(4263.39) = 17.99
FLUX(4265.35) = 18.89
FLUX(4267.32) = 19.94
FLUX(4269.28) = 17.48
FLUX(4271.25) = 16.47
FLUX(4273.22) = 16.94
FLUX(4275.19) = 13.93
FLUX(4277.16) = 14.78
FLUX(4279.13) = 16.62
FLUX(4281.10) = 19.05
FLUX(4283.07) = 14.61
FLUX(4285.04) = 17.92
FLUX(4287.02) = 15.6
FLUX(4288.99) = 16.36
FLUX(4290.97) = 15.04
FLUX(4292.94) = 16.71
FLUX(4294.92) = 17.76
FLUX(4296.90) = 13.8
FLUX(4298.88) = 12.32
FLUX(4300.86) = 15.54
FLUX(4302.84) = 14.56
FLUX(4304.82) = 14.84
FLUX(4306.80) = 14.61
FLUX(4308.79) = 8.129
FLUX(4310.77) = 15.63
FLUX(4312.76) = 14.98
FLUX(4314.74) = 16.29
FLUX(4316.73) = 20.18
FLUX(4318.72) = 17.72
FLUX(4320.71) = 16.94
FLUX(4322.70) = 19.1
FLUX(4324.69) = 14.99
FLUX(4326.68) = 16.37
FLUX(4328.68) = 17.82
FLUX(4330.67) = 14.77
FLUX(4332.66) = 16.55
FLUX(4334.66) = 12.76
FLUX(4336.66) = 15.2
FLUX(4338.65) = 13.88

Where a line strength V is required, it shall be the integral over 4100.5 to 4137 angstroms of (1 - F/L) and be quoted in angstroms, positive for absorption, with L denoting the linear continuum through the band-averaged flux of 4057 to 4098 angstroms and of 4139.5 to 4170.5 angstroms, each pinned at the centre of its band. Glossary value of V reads 2.3 angstroms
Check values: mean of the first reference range 15.6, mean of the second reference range 16.3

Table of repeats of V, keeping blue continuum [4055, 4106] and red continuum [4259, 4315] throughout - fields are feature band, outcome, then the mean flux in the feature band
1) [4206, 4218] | -1.3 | 17.2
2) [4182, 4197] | 0.2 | 15.2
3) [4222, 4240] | 0.7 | 15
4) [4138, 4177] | -1.7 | 16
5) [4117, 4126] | -0.3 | 15.7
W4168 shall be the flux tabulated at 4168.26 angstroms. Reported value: 18.86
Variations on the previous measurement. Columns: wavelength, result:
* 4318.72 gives 17.72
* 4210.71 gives 16.35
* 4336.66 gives 15.2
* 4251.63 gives 18.41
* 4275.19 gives 13.93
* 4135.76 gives 19.37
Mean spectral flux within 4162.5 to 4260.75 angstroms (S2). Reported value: 16.2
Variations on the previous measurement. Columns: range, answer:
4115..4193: 16.1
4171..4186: 15.9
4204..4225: 16.9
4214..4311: 16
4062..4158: 15.3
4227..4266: 16.6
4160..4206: 15.8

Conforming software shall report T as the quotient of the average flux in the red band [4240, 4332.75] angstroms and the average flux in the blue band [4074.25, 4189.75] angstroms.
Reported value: 1.06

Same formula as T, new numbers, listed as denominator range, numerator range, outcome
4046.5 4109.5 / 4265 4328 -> 1.08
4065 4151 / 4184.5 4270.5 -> 1.07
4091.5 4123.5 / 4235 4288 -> 1.21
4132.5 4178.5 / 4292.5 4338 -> 0.95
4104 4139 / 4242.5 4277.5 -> 1.09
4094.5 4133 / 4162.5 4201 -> 1.10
